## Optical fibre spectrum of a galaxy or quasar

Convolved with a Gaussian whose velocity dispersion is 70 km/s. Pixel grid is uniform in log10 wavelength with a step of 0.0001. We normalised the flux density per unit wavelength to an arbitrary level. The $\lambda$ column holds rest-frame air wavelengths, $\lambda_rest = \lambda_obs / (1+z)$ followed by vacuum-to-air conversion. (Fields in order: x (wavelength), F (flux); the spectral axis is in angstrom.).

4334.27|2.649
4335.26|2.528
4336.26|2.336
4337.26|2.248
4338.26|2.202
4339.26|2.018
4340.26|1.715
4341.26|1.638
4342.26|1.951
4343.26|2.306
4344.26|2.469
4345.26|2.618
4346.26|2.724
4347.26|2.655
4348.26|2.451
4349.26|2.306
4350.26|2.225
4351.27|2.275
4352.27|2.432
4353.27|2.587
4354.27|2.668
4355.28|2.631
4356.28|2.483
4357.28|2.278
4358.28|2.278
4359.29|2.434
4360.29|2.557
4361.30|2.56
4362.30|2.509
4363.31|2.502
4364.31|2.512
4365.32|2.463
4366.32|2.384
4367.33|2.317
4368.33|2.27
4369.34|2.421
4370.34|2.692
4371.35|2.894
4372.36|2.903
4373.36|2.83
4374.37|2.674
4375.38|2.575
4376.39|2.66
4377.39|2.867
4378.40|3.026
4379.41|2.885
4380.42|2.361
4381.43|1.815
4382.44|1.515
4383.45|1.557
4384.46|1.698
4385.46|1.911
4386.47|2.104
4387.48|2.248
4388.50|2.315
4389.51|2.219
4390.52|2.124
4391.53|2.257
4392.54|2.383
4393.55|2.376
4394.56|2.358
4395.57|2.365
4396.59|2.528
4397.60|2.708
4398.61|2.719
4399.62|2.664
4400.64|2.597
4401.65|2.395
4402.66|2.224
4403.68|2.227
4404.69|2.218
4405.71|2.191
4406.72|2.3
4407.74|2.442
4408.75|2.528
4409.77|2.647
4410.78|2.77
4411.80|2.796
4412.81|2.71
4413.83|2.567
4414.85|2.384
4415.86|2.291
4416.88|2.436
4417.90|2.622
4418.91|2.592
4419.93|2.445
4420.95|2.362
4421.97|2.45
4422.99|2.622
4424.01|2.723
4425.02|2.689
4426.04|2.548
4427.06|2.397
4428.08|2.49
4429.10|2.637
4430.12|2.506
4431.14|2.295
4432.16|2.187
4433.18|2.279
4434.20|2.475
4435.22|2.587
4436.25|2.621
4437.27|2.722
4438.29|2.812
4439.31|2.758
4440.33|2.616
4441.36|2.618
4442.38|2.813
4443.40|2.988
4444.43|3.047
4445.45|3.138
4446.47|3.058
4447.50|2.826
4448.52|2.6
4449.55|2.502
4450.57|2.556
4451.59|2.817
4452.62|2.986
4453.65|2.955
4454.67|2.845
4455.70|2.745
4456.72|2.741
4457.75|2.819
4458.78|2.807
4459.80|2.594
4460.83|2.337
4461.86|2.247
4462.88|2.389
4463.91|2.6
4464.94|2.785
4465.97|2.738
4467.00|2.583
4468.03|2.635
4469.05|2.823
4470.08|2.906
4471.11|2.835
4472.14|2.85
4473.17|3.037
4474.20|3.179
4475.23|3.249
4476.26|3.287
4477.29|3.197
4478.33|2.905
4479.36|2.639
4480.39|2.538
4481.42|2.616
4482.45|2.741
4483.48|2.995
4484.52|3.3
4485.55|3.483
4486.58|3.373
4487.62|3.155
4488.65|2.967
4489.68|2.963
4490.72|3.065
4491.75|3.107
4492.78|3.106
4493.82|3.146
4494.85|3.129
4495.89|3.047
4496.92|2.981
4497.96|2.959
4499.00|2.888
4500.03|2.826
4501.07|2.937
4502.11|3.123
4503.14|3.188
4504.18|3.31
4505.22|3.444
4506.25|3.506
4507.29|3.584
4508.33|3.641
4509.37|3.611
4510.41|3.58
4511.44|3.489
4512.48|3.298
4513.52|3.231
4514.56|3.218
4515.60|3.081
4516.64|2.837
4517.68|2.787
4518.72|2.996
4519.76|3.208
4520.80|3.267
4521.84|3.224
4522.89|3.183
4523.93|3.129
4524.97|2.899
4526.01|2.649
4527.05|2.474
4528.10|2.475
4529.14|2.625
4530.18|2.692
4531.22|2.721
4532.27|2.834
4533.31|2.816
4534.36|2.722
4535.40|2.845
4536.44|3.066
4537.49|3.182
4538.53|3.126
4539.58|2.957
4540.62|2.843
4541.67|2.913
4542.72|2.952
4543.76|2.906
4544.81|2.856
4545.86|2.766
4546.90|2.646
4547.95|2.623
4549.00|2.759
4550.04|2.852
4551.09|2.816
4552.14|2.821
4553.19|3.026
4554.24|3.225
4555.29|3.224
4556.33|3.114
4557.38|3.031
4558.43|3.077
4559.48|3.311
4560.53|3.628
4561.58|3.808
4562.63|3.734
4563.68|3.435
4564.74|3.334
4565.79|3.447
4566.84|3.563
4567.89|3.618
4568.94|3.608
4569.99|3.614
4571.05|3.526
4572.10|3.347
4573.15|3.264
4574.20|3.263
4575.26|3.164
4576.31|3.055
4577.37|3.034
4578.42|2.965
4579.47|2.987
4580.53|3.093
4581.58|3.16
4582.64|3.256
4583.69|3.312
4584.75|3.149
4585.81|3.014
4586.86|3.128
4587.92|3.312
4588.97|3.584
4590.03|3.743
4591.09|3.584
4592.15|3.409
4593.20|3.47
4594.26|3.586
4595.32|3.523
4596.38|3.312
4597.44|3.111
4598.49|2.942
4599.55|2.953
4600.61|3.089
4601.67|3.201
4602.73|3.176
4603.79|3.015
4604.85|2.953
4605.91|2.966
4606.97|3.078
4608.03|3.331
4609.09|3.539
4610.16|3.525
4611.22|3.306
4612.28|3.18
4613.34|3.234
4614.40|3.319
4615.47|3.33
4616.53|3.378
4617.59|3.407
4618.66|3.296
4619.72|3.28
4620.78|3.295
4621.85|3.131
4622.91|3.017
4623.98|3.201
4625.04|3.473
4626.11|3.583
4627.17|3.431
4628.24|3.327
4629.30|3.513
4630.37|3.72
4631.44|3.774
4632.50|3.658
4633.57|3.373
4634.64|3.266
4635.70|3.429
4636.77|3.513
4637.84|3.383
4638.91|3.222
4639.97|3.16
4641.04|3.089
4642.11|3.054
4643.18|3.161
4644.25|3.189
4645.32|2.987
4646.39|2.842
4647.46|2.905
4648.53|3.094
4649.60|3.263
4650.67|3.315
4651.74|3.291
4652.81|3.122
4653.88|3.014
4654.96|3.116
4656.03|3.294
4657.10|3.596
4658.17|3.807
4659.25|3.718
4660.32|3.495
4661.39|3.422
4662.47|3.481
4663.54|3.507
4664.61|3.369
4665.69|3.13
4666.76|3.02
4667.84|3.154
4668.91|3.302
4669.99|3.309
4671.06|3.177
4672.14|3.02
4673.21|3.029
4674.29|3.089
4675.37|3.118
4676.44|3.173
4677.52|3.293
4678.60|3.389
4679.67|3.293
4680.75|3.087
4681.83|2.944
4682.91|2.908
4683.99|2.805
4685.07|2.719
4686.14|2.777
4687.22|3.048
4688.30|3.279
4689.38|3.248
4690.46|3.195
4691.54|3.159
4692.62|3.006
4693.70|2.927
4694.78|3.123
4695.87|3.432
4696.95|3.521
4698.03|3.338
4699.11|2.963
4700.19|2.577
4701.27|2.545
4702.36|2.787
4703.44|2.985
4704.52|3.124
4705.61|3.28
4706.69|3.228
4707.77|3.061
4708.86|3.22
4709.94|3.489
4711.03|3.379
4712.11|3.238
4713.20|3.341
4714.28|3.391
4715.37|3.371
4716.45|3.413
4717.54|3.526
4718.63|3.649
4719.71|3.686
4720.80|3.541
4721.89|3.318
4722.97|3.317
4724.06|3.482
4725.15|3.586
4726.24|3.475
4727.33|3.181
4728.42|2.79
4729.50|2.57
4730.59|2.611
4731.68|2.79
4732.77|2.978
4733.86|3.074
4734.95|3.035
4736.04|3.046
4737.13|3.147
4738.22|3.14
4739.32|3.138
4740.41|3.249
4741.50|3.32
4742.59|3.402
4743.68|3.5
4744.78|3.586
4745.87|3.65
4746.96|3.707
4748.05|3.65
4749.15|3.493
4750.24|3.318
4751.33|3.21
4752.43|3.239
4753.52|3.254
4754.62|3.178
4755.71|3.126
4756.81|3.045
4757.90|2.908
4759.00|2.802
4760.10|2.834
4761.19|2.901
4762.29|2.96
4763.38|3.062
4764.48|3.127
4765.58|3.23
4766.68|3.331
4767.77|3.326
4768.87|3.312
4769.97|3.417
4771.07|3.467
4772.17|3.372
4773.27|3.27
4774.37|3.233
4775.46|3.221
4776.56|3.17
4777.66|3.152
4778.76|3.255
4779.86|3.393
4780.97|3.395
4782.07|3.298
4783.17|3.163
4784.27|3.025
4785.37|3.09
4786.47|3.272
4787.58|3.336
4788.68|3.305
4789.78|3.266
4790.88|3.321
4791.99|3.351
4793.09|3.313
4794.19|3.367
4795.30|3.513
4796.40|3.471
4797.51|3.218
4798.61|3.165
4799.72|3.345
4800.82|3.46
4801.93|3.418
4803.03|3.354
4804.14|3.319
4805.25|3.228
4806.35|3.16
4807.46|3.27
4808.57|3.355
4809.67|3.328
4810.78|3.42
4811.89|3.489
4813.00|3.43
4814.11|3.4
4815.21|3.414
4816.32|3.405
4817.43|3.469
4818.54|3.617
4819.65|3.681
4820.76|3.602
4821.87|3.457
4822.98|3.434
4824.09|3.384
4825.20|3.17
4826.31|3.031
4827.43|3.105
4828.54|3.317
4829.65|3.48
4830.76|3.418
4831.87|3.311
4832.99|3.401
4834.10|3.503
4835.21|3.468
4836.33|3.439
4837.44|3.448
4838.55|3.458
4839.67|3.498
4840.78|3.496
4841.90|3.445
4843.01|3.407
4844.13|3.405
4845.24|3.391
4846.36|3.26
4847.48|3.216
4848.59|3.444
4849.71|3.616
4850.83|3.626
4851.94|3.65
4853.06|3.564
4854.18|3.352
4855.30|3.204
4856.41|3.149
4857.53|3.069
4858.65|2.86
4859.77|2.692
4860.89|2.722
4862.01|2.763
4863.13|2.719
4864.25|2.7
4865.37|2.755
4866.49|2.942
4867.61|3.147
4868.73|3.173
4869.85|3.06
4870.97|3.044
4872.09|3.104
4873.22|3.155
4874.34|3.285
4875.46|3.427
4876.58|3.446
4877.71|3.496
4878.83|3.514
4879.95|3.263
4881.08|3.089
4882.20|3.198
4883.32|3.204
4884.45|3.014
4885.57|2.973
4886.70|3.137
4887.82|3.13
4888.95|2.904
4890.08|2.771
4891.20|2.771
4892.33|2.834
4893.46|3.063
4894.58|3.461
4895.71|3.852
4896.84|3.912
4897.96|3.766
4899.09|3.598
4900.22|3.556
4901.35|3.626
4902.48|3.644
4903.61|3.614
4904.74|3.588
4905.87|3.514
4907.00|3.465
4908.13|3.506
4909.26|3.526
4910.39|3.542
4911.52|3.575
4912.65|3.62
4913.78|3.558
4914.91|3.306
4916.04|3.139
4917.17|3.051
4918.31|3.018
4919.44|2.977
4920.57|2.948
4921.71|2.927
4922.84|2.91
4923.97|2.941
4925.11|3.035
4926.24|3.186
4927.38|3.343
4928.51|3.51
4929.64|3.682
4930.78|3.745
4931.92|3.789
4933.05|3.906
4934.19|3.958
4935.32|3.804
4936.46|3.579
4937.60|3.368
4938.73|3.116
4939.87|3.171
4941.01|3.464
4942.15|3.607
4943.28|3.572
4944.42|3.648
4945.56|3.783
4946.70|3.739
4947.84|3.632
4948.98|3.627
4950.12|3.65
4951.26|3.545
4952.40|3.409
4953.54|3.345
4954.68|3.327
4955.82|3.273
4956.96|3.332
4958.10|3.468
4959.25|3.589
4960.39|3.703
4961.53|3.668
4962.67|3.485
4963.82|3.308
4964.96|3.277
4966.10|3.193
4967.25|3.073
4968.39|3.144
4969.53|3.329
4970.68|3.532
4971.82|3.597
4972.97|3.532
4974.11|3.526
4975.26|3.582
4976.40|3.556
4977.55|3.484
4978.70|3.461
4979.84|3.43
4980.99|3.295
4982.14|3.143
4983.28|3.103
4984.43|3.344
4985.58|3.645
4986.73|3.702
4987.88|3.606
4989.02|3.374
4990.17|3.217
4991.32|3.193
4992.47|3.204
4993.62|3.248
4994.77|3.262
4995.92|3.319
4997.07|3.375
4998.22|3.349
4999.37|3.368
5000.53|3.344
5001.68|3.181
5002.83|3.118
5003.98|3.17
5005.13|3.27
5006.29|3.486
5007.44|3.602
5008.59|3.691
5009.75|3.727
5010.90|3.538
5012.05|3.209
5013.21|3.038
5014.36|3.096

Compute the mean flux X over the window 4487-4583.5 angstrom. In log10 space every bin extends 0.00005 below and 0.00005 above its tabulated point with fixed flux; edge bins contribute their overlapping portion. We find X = 3.11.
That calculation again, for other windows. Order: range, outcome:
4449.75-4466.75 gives 2.68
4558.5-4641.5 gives 3.33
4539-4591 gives 3.18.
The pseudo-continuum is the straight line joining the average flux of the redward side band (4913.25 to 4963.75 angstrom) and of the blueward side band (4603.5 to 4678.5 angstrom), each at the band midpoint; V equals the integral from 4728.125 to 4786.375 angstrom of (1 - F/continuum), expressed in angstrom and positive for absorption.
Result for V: 2.57 angstrom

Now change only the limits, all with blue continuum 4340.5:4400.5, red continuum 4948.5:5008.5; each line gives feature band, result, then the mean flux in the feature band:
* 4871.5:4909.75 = -0.98 angstrom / 3.33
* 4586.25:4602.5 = -3.26 angstrom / 3.33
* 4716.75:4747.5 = -2.82 angstrom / 3.27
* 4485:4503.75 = -3.41 angstrom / 3.08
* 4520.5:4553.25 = -2.23 angstrom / 2.86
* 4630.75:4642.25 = -2.16 angstrom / 3.37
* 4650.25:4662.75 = -2.25 angstrom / 3.39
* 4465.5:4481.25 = -1.92 angstrom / 2.89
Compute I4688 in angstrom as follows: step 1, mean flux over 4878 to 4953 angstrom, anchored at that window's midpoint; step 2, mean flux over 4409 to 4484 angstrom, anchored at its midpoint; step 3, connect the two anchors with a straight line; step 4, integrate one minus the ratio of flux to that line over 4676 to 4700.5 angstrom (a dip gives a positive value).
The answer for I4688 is -0.4 angstrom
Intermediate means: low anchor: 2.69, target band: 3.1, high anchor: 3.39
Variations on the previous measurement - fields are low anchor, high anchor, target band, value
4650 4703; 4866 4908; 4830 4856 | -1.3 angstrom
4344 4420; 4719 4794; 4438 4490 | -4.5 angstrom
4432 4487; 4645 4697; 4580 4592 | -1.1 angstrom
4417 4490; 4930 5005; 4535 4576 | -3.9 angstrom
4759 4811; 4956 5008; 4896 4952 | -2.2 angstrom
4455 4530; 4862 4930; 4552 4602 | -4.2 angstrom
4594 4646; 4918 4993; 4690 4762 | 2.6 angstrom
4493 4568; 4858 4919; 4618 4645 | -1.8 angstrom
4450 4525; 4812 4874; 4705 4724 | -1.2 angstrom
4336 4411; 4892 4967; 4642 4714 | -4.8 angstrom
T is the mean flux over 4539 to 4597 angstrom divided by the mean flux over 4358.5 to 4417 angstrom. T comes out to 1.32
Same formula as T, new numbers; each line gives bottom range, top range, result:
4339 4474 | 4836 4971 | 1.33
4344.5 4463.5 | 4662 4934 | 1.30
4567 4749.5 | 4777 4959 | 1.03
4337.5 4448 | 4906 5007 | 1.38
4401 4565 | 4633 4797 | 1.12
